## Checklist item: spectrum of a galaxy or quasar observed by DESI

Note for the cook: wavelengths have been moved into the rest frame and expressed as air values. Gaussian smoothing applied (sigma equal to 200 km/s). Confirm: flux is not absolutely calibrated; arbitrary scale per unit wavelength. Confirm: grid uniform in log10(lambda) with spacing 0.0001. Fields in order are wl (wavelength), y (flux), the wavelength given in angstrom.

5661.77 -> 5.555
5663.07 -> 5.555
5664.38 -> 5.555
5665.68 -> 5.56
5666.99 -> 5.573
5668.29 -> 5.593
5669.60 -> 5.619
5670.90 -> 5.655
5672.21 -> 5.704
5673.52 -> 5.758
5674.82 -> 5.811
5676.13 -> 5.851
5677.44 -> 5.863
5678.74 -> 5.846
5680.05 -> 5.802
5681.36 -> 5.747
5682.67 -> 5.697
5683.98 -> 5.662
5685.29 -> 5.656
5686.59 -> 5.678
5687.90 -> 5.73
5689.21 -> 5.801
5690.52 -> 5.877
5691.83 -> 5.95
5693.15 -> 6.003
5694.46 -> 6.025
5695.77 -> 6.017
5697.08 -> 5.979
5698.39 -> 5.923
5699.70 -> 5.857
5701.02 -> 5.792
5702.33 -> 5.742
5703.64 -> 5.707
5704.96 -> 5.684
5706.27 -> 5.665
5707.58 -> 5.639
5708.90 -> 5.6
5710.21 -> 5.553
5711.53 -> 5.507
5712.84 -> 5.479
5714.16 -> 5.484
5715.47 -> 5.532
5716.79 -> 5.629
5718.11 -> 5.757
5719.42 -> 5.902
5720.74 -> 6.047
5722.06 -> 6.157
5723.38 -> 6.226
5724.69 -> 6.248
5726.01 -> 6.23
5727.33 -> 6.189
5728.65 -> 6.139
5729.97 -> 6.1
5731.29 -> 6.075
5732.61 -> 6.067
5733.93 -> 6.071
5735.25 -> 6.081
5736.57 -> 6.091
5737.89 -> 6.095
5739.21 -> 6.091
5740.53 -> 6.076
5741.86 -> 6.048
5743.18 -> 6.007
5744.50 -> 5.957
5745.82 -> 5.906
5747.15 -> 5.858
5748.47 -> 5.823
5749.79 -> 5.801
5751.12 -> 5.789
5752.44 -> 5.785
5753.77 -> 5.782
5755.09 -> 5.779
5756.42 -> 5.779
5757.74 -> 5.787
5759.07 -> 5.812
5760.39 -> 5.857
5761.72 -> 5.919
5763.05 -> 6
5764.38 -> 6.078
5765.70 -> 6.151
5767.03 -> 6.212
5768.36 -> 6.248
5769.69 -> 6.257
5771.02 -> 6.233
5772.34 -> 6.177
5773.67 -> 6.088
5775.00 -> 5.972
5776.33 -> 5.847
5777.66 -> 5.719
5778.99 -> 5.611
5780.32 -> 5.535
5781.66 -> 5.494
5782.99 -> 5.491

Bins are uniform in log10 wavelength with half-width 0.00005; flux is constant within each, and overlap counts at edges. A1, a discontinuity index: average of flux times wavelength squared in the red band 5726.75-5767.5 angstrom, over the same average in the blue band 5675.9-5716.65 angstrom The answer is 1.06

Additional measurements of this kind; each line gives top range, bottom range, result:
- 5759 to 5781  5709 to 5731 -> 1.04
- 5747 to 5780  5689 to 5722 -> 1.05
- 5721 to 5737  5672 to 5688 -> 1.08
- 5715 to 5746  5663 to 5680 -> 1.08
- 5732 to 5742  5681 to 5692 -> 1.08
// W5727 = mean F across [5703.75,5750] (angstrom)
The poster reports 5.91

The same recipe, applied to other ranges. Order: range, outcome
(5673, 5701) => 5.83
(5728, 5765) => 5.95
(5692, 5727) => 5.83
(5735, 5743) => 6.08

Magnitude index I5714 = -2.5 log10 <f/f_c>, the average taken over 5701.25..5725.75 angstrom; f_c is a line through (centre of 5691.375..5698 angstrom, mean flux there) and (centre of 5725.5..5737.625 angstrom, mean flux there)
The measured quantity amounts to 0.05 mag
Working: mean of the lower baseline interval 5.99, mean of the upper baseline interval 6.11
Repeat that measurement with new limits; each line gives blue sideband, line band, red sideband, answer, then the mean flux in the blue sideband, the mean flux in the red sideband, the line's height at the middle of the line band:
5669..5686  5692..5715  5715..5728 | 0.03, 5.75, 6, 5.89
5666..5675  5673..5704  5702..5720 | -0.03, 5.66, 5.63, 5.65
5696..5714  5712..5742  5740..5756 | -0.04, 5.7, 5.88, 5.79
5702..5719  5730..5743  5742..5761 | -0.06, 5.62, 5.85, 5.76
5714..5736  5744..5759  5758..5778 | 0.04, 6.01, 6.04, 6.03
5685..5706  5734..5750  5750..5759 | -0.04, 5.84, 5.78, 5.8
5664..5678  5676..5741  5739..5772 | -0.01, 5.69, 5.96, 5.81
